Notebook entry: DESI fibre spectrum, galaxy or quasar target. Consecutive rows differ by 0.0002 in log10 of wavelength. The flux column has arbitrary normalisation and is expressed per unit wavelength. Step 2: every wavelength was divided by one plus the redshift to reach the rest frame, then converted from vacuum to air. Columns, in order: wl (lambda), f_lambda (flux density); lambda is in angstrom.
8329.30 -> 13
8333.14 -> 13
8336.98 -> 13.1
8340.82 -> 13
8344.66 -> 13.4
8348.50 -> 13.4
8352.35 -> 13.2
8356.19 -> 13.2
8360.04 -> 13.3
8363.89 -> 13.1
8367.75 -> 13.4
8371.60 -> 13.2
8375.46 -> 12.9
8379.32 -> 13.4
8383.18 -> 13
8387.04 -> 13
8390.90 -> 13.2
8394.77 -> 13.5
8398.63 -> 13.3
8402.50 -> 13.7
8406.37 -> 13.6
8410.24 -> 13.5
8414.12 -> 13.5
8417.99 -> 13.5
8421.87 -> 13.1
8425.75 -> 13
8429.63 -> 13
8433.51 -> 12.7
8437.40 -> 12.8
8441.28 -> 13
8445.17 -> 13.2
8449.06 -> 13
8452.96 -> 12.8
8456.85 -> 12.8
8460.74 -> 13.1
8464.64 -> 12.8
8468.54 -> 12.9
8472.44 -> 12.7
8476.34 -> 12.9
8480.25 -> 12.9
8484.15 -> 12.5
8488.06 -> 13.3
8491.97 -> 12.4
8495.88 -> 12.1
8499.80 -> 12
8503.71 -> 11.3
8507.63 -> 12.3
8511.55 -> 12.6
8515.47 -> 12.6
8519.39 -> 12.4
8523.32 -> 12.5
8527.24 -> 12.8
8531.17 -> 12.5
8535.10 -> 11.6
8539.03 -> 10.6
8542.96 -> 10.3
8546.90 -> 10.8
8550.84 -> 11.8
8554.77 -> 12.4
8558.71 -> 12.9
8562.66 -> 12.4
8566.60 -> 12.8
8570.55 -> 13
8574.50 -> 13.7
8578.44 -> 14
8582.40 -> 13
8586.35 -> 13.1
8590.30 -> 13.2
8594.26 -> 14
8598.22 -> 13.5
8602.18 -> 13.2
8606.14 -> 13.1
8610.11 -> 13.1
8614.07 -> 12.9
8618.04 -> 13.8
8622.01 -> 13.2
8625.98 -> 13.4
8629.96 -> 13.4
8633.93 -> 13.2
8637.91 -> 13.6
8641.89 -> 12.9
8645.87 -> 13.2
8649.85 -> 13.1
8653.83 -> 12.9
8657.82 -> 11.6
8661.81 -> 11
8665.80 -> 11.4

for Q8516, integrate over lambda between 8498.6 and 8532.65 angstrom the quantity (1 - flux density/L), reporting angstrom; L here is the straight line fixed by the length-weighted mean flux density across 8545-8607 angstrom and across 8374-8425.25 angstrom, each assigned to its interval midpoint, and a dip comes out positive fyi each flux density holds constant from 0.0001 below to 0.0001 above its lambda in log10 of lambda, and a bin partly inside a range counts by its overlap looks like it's 1.9 angstrom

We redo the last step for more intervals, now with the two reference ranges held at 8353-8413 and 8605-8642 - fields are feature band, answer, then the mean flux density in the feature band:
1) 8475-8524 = 3.1 angstrom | 12.4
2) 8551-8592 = 0.9 angstrom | 13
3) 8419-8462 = 1.0 angstrom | 13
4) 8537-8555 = 3.0 angstrom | 11.1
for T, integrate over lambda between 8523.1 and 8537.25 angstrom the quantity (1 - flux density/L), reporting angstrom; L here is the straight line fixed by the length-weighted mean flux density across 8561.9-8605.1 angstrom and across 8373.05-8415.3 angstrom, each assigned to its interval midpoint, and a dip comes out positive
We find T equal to 1.05 angstrom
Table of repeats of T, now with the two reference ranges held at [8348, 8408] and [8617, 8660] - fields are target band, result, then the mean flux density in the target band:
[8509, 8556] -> 4.5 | 11.9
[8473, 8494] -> 0.6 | 12.8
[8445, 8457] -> 0.3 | 12.9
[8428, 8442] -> 0.4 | 12.9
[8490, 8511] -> 1.8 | 12.1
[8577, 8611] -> -0.6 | 13.4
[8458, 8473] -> 0.4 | 12.9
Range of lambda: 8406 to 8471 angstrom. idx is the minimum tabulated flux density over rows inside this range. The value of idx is 12.7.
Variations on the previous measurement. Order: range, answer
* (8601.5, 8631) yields 12.9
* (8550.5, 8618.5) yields 11.8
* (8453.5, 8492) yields 12.4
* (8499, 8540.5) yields 10.6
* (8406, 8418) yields 13.5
